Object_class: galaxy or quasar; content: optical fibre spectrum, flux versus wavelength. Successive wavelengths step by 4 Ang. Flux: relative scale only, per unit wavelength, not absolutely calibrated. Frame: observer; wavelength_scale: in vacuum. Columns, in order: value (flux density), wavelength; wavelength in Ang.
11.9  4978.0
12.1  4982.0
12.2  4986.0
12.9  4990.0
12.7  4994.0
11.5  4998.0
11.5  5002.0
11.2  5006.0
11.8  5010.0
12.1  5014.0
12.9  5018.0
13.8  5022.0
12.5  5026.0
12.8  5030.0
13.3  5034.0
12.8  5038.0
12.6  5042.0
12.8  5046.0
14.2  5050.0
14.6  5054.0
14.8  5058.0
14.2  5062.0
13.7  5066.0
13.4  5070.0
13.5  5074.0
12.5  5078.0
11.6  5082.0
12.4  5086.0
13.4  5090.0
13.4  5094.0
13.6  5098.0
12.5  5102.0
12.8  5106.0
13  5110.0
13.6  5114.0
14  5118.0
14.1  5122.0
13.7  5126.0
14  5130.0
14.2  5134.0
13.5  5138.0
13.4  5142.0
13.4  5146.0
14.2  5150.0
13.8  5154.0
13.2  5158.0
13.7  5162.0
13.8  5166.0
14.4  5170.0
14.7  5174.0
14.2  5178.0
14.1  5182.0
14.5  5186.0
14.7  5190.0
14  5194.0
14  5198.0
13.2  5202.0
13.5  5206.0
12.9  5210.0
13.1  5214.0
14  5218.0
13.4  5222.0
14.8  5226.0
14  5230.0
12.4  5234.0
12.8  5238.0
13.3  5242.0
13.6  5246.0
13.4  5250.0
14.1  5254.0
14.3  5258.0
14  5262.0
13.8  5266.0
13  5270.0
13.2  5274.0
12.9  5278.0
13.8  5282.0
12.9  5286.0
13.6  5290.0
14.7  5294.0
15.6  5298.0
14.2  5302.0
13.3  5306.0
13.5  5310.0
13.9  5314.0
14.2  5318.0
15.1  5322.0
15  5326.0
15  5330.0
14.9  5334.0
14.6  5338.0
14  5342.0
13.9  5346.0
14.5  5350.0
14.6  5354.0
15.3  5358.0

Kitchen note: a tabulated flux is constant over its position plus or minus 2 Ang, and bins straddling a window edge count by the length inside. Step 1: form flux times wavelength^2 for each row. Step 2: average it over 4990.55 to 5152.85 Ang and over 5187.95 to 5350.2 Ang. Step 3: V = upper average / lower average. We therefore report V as 1.1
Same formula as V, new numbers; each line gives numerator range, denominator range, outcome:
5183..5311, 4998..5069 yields 1.15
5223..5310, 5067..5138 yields 1.10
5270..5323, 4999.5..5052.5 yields 1.22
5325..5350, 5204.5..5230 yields 1.12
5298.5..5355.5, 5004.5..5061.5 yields 1.23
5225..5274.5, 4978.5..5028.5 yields 1.22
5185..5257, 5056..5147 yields 1.06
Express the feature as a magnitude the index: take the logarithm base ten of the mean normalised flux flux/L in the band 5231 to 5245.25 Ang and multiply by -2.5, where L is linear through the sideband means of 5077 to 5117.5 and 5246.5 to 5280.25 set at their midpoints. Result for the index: 0.04 mag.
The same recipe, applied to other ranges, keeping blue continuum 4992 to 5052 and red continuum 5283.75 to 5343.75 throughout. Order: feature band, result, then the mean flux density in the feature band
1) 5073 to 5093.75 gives 0.02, 12.7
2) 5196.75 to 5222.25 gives 0.02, 13.4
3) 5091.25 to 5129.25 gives -0.03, 13.4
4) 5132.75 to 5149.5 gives -0.03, 13.7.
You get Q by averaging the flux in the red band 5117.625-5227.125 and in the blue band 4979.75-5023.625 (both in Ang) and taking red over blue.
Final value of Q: 1.1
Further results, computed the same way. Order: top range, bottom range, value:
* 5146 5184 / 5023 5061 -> 1.04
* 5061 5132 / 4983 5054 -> 1.05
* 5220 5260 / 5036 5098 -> 1.02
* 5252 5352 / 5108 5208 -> 1.01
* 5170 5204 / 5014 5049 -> 1.10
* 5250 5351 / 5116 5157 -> 1.02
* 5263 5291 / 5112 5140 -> 0.96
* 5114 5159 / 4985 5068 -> 1.07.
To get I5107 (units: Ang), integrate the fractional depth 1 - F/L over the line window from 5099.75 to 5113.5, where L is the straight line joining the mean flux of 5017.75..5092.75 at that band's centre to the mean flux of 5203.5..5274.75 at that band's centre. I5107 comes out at 0.5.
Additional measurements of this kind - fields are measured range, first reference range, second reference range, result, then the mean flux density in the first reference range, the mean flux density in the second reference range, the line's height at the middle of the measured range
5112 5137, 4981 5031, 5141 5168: -1.0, 12.3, 13.7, 13.4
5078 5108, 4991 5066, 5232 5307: 0.7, 12.9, 13.6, 13.1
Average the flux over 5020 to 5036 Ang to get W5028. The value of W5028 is 13.1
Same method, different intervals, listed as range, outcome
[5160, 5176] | 14.2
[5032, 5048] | 12.9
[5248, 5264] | 13.9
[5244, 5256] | 13.7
